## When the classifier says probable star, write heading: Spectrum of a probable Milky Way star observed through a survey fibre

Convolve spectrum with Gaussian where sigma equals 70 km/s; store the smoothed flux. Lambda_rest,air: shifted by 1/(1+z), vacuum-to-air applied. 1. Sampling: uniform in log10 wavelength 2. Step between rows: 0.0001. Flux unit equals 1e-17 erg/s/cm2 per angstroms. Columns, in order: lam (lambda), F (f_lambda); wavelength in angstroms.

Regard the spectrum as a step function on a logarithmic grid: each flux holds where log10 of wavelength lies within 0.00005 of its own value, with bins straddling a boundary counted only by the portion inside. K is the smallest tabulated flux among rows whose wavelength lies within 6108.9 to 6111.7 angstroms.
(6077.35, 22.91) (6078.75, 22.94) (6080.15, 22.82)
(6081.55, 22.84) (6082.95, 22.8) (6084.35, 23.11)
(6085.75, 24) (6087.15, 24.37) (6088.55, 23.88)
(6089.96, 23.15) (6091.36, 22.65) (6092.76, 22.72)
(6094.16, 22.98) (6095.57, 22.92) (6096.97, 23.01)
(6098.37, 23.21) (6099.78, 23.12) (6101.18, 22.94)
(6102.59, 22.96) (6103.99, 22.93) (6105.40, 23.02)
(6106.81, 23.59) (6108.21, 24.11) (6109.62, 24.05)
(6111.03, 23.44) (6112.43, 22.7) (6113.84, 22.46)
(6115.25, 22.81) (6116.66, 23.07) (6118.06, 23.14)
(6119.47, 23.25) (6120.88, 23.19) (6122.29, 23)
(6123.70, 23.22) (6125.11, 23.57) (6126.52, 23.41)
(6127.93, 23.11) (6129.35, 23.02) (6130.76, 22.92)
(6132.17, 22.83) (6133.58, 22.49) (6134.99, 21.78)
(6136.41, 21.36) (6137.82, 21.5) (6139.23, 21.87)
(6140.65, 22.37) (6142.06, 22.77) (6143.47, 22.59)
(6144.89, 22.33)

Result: 23.44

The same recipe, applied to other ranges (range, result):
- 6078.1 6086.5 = 22.8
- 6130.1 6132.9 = 22.83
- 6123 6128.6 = 23.11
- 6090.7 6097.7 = 22.65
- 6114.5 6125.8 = 22.81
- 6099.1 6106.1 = 22.93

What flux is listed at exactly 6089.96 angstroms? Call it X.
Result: 23.15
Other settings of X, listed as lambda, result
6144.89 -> 22.33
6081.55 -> 22.84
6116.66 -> 23.07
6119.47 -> 23.25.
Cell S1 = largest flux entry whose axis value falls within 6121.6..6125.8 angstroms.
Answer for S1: 23.57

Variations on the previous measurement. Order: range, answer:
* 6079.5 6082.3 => 22.84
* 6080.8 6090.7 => 24.37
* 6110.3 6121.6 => 23.44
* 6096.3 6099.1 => 23.21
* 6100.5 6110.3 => 24.11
